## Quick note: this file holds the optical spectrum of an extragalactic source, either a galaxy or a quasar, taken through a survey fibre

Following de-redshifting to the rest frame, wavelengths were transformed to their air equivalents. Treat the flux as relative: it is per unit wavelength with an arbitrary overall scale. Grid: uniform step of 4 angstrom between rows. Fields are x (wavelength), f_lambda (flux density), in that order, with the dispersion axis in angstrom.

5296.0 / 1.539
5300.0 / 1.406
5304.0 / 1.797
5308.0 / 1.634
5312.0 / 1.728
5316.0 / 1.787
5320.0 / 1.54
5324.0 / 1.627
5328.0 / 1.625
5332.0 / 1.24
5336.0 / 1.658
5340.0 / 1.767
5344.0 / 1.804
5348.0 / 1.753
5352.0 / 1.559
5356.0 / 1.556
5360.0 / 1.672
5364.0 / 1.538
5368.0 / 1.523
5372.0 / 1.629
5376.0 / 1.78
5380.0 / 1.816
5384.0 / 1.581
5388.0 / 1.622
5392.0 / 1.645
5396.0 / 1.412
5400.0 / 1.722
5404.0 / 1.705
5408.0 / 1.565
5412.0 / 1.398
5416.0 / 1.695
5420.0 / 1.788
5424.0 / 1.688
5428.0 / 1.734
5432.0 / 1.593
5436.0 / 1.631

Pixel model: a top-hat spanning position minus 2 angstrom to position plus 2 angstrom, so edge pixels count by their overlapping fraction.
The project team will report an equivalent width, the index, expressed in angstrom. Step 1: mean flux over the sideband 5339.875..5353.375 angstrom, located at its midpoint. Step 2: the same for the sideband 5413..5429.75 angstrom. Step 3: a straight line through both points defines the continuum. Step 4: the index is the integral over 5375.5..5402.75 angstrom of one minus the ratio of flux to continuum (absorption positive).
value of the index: 1.0 angstrom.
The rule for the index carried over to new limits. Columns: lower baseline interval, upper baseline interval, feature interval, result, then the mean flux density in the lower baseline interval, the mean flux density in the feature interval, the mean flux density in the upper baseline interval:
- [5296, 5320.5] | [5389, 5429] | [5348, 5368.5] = 0.6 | 1.65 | 1.59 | 1.63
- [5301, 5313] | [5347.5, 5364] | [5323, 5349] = 0.1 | 1.69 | 1.64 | 1.61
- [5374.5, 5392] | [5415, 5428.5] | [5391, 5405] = 0.8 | 1.69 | 1.61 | 1.73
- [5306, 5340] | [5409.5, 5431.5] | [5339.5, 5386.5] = -0.9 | 1.61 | 1.66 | 1.65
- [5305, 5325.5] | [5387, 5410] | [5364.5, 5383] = -0.5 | 1.67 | 1.67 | 1.61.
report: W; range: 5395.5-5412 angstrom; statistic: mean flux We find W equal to 1.59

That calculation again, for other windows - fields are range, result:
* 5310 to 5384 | 1.64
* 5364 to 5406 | 1.64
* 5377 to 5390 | 1.68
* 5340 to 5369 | 1.64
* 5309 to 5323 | 1.68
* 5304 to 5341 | 1.63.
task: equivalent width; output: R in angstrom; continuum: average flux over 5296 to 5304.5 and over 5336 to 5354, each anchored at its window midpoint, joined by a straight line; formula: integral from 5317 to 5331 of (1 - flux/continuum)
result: 0.4 angstrom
